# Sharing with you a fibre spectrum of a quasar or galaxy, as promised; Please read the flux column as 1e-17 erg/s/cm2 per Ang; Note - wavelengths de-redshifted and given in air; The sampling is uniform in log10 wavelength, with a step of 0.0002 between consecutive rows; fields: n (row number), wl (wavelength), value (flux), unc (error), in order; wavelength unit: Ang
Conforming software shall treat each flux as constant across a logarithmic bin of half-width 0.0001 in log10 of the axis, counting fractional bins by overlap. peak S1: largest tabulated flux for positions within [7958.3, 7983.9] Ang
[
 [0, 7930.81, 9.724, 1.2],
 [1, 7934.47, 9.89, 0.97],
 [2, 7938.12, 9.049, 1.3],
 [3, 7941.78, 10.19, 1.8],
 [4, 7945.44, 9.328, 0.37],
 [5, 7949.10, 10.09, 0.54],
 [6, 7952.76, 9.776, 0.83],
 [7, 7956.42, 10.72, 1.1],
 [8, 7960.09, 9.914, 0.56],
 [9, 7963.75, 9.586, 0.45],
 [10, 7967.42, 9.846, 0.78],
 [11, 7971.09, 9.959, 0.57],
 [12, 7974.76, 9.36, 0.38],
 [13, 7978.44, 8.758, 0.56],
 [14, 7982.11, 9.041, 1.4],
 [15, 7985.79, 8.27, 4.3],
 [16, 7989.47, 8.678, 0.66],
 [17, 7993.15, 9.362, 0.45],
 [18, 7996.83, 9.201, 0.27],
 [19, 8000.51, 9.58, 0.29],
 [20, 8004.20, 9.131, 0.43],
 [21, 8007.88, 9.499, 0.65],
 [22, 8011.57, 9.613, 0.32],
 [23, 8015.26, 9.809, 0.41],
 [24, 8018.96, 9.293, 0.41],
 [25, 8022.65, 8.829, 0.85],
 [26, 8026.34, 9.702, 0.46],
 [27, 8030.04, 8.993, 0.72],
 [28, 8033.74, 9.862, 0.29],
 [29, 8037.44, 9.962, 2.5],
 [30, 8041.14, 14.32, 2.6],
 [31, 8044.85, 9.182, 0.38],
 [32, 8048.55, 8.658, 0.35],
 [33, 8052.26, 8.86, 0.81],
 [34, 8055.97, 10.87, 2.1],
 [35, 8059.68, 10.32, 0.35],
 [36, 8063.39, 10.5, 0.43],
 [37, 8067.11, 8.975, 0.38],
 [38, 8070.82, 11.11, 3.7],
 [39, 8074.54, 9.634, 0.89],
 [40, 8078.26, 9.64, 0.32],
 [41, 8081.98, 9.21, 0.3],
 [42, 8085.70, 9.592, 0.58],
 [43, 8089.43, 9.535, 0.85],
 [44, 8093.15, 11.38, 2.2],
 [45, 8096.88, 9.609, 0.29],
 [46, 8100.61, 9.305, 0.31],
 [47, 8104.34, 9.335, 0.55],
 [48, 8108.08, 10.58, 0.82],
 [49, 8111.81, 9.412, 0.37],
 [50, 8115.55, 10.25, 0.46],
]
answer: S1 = 9.959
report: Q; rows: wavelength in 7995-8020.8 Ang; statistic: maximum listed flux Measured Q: 9.809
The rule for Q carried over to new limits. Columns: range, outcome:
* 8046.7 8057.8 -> 10.87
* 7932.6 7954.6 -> 10.19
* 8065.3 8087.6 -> 11.11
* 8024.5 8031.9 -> 9.702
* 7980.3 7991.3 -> 9.041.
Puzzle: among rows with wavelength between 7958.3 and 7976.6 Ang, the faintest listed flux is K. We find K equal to 9.36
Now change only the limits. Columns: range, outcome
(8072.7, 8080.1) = 9.634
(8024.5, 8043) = 8.993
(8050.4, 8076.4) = 8.86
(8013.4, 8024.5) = 8.829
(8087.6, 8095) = 9.535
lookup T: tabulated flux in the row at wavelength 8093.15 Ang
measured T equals 11.38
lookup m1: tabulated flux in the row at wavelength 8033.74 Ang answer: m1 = 9.862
